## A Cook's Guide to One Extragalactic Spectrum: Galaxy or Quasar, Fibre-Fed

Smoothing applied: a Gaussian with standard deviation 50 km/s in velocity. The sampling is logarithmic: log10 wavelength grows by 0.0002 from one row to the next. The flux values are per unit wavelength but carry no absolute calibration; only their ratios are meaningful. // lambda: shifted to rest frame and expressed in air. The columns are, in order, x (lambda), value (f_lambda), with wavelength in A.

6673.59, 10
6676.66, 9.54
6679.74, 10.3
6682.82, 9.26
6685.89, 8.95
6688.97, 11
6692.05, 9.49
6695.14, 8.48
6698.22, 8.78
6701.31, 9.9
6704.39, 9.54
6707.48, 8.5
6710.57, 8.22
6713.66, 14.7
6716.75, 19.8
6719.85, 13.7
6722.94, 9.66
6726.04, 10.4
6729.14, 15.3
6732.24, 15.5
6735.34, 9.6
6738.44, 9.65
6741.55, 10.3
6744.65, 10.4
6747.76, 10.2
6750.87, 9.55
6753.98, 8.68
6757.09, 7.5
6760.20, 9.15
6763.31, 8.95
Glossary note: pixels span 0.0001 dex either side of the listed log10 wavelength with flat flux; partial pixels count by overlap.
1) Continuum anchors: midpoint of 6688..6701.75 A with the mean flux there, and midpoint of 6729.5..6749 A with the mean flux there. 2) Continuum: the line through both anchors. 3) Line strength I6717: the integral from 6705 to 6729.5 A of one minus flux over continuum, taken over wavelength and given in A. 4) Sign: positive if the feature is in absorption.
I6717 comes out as -4.6 A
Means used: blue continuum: 9.43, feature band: 12.3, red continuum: 11.2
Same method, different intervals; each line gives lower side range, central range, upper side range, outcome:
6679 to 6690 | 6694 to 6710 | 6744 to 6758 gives 1.09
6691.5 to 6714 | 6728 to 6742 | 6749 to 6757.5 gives -4.78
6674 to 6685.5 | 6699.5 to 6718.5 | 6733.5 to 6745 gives -3.61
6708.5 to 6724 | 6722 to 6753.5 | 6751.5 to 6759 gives -1.59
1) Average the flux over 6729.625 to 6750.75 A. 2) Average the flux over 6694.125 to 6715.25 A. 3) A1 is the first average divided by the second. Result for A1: 1.1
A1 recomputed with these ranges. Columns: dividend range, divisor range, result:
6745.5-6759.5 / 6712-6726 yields 0.65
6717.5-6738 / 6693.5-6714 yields 1.32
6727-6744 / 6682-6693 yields 1.23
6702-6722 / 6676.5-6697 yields 1.28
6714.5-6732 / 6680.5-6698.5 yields 1.48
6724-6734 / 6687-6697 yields 1.40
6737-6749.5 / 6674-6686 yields 1.05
